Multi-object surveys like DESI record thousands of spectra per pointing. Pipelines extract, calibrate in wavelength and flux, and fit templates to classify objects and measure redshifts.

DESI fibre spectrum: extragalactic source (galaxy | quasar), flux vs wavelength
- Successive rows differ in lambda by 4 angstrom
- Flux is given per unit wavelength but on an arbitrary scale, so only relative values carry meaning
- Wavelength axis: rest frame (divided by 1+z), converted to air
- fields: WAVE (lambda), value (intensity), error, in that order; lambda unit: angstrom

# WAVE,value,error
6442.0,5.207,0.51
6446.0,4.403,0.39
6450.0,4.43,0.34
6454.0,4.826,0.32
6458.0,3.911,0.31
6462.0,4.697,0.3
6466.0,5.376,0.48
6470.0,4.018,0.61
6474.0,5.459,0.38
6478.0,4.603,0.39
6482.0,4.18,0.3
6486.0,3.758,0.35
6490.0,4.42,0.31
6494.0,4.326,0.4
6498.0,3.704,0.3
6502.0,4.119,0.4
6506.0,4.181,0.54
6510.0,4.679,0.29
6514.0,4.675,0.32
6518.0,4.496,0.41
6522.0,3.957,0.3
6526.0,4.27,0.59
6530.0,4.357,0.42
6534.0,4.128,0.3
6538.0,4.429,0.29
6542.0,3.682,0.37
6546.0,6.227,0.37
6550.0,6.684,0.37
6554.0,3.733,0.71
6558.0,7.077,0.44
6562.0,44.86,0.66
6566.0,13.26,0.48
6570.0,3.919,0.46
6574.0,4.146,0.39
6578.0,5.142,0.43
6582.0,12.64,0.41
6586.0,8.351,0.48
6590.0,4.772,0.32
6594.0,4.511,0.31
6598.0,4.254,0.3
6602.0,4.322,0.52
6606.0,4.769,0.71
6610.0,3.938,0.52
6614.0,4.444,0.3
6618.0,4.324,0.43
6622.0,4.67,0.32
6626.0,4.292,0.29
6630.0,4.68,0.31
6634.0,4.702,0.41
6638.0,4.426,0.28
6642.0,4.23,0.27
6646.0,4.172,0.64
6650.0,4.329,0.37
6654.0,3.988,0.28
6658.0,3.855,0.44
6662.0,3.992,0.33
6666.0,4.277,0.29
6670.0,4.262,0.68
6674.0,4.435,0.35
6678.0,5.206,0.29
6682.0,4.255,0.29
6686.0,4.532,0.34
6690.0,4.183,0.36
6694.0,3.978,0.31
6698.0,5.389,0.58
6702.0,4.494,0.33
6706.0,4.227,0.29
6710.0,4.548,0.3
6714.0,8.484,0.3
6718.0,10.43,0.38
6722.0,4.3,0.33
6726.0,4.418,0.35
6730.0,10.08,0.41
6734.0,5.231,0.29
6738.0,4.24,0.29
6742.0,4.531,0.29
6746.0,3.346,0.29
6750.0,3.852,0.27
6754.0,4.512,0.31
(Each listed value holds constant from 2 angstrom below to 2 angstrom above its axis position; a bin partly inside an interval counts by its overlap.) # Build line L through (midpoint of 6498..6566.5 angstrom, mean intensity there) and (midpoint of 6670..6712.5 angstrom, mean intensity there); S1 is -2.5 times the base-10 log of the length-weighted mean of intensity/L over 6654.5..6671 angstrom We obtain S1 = 0.23 mag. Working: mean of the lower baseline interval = 7.34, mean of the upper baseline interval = 4.56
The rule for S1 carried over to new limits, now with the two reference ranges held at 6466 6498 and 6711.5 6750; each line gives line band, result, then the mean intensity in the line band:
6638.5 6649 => 0.27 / 4.25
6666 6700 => 0.25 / 4.52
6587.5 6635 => 0.16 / 4.51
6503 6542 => 0.09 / 4.31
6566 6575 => -0.22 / 6.07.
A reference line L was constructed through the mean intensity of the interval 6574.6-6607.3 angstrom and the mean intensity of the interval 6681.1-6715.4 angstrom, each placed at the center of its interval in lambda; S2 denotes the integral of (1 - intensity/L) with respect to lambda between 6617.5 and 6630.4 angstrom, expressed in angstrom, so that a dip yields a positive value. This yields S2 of 2.70 angstrom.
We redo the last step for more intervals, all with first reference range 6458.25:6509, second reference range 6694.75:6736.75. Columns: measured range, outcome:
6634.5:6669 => 8.7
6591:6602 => 1.7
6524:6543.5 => 2.3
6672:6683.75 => 2.3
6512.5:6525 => 0.8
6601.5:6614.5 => 2.3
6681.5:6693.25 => 3.1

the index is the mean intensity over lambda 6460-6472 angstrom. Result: 4.7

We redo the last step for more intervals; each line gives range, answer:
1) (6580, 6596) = 7.57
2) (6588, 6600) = 4.51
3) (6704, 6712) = 4.39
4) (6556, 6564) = 26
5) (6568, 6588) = 6.84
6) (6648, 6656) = 4.16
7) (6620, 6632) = 4.55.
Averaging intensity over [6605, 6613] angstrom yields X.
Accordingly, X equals 4.31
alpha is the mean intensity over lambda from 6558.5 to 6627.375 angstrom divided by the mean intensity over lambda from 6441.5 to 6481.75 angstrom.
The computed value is 1.73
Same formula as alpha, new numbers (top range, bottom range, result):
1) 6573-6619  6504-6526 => 1.26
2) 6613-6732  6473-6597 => 0.75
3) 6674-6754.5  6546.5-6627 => 0.67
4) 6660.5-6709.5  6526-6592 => 0.53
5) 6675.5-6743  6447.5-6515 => 1.23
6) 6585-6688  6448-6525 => 1.02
